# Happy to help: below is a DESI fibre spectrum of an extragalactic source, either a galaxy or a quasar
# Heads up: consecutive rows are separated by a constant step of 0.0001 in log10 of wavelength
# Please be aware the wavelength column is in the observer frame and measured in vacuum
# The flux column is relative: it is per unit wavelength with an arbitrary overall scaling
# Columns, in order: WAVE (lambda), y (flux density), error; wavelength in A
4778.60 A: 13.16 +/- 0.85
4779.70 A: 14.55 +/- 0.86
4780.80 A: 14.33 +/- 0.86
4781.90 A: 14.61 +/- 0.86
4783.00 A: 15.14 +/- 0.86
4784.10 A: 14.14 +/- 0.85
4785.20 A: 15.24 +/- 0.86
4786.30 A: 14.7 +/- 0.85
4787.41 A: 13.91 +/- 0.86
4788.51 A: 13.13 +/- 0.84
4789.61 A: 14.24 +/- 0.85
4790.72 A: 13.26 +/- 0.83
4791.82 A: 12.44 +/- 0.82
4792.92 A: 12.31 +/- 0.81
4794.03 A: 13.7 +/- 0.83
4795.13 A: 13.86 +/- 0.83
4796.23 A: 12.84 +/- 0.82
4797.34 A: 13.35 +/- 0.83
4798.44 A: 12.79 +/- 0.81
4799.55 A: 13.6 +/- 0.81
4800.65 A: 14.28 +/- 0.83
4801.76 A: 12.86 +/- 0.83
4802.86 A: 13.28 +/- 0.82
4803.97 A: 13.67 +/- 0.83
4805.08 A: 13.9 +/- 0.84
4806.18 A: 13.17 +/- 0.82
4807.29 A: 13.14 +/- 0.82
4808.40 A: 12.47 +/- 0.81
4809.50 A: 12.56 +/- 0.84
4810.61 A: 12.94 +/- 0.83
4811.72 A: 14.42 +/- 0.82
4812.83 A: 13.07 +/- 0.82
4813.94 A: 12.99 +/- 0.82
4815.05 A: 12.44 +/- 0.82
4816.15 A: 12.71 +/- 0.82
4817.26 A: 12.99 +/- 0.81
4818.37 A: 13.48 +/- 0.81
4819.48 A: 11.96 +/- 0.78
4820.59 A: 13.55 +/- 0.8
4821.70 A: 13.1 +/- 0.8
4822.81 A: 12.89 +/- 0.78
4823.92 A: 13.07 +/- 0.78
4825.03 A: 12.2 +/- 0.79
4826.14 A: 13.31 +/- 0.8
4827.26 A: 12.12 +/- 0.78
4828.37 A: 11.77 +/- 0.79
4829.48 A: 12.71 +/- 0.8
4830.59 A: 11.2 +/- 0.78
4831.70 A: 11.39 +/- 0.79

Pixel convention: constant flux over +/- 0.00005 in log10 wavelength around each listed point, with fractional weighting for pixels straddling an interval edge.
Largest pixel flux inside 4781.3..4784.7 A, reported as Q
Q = 15.14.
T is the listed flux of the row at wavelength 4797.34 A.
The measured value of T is 13.35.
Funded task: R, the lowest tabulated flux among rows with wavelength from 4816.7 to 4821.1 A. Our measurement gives 11.96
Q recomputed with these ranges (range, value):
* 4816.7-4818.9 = 13.48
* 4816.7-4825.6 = 13.55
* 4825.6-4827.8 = 13.31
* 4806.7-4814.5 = 14.42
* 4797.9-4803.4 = 14.28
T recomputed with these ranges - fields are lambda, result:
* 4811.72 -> 14.42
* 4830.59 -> 11.2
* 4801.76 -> 12.86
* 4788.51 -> 13.13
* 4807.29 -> 13.14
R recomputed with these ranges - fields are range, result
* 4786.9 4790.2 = 13.13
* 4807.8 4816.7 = 12.44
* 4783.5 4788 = 13.91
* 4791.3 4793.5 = 12.31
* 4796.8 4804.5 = 12.79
